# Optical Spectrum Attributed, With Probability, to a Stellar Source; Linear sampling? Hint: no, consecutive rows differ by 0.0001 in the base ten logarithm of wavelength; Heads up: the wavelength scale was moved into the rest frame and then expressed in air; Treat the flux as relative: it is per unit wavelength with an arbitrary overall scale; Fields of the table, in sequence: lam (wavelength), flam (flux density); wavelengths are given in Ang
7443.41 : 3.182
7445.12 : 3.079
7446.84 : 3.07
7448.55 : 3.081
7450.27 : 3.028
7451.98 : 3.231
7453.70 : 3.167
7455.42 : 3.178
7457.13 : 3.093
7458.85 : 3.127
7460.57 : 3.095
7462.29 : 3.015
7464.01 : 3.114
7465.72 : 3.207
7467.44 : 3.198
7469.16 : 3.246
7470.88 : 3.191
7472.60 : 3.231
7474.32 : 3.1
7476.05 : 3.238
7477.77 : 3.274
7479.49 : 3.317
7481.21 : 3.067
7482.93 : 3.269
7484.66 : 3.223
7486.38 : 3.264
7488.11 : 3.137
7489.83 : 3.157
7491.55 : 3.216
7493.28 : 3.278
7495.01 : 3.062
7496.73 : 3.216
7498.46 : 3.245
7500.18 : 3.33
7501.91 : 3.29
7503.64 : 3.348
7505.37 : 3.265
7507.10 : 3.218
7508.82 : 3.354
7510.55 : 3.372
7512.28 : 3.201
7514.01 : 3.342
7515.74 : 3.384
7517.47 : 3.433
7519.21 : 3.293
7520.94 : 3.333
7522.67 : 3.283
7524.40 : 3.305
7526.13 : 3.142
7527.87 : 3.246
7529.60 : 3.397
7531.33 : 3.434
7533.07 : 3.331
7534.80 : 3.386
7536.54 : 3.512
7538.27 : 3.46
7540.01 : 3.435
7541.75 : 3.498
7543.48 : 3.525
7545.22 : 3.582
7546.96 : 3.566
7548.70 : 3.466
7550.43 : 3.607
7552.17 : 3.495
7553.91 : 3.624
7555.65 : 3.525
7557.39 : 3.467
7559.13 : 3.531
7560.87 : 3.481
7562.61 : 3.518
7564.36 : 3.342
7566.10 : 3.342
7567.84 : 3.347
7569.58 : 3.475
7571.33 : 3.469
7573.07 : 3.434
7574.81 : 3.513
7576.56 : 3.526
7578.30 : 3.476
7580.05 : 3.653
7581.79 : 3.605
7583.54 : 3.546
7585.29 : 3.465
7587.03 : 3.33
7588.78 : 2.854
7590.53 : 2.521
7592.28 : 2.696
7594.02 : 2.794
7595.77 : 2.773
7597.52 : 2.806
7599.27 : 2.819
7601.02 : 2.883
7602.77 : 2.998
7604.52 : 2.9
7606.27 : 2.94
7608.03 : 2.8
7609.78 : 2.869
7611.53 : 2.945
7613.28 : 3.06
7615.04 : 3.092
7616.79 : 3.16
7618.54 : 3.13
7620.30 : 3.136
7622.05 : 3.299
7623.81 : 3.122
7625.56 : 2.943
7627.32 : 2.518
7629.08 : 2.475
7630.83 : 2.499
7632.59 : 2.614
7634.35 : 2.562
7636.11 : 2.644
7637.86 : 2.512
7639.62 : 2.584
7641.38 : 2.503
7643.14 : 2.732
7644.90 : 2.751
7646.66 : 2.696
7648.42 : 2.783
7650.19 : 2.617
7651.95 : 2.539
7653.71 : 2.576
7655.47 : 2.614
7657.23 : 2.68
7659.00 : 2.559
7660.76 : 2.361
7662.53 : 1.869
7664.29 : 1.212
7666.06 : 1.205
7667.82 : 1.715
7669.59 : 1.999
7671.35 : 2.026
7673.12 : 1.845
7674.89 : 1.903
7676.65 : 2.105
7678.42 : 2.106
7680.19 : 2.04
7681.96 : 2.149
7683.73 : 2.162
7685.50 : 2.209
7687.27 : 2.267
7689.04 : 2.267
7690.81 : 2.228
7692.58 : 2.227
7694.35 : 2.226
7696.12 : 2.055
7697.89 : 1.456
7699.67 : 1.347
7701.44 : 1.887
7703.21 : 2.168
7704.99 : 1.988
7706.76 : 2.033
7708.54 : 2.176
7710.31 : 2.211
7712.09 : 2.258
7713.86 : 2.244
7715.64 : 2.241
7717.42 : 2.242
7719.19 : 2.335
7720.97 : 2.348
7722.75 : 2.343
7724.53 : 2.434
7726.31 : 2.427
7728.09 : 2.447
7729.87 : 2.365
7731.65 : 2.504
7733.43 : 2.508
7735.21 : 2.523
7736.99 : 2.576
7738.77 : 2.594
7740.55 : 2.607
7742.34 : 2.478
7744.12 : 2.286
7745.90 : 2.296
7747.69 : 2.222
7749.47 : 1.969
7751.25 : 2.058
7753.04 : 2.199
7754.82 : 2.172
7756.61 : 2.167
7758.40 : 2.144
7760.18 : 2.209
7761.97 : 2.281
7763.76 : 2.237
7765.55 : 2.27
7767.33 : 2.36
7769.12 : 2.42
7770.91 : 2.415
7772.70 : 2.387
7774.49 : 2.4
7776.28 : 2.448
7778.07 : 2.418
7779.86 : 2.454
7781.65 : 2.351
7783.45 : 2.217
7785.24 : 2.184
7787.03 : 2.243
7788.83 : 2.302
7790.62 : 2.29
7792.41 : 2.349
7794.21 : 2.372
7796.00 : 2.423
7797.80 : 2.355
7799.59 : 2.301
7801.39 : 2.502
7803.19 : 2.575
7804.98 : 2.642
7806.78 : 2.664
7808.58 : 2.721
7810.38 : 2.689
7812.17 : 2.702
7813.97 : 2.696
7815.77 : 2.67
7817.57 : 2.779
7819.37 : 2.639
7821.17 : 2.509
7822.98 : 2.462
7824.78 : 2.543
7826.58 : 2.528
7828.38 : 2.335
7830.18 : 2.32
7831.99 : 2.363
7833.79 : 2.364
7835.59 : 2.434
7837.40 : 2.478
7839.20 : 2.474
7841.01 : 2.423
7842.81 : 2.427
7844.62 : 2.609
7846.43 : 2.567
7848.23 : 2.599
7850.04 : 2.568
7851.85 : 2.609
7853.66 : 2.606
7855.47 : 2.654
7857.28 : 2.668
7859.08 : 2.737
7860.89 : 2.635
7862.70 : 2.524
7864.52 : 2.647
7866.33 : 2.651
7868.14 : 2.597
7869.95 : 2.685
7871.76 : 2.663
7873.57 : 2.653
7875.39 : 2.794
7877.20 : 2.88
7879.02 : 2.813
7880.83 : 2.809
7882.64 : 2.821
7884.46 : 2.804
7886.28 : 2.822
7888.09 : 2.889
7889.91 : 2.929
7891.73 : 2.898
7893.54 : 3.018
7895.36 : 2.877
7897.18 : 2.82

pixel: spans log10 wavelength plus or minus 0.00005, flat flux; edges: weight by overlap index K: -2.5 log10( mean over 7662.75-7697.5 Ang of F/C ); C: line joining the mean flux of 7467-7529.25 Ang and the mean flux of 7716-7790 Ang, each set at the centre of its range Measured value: 0.29 mag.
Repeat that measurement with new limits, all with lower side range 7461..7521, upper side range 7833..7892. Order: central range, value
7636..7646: 0.15 mag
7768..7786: 0.18 mag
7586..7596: 0.09 mag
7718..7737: 0.18 mag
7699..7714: 0.38 mag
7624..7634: 0.15 mag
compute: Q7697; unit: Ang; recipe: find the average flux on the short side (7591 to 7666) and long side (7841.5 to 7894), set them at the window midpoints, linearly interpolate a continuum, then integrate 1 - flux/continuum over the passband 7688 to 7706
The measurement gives 4.7 Ang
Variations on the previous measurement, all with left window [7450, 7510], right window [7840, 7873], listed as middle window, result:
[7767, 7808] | 4.8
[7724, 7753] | 4.2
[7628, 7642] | 1.9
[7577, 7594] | -1.1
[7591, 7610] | 1.1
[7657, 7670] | 4.5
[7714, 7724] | 1.8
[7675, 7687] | 3.2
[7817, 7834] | 1.1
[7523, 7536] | -0.8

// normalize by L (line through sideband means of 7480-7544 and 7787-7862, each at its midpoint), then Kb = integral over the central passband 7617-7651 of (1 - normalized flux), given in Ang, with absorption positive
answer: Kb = 2.82 Ang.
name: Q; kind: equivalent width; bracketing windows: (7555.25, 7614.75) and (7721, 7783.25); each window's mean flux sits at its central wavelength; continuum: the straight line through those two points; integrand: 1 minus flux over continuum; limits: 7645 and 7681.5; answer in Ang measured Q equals 8.1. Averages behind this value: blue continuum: 3.19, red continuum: 2.35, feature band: 2.18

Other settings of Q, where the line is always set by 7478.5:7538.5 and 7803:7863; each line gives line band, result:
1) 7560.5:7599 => -1.60 Ang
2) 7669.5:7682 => 3.86 Ang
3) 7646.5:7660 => 1.54 Ang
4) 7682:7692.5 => 2.43 Ang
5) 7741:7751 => 1.83 Ang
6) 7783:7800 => 2.25 Ang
